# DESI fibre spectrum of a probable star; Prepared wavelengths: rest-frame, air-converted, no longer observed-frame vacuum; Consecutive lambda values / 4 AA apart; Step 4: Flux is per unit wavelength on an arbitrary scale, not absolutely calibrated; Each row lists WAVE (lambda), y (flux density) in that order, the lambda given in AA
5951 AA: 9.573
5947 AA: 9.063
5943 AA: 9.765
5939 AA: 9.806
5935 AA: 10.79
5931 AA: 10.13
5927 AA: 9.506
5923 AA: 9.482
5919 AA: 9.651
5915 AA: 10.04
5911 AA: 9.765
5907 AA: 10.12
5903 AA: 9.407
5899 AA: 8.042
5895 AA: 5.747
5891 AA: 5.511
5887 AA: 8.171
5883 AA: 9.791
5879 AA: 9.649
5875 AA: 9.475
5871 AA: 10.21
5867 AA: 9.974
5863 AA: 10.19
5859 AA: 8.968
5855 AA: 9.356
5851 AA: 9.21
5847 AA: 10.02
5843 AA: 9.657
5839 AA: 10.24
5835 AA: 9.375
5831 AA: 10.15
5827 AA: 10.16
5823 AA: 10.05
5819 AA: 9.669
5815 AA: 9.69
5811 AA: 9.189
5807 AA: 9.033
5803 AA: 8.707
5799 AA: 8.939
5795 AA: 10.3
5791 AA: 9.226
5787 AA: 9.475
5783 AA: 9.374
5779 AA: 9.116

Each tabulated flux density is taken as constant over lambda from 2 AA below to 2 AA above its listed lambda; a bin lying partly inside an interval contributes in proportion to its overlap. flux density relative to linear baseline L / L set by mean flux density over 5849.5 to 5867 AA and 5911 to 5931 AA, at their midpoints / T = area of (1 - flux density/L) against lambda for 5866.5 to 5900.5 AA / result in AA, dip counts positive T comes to 4.0 AA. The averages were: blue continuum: 9.5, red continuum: 9.73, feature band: 8.45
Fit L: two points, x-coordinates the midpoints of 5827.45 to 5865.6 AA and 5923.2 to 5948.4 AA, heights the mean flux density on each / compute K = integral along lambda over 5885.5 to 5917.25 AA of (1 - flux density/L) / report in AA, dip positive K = 4.62 AA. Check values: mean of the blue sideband 9.71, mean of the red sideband 9.84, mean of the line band 8.36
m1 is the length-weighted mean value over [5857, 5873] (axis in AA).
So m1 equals 9.84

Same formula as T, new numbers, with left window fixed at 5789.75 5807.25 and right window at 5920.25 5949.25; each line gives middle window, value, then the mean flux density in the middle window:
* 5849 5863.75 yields 0.2 AA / 9.37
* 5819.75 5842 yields -1.4 AA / 9.96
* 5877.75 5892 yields 1.8 AA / 8.4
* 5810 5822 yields -0.3 AA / 9.59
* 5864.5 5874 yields -0.5 AA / 10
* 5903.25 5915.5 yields -0.2 AA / 9.89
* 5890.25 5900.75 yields 3.4 AA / 6.5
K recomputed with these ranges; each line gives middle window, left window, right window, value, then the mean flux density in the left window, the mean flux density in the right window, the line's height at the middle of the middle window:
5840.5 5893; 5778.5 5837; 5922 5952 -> 2.0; 9.51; 9.78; 9.63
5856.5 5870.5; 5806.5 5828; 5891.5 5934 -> -0.6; 9.65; 9.1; 9.38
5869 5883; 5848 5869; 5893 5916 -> -0.8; 9.56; 8.8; 9.27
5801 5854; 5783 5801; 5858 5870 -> 0.1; 9.47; 9.81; 9.64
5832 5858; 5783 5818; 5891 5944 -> -0.9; 9.33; 9.25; 9.3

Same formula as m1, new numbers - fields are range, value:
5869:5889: 9.46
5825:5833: 10.2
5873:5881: 9.56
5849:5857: 9.28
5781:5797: 9.59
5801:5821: 9.26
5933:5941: 10.3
